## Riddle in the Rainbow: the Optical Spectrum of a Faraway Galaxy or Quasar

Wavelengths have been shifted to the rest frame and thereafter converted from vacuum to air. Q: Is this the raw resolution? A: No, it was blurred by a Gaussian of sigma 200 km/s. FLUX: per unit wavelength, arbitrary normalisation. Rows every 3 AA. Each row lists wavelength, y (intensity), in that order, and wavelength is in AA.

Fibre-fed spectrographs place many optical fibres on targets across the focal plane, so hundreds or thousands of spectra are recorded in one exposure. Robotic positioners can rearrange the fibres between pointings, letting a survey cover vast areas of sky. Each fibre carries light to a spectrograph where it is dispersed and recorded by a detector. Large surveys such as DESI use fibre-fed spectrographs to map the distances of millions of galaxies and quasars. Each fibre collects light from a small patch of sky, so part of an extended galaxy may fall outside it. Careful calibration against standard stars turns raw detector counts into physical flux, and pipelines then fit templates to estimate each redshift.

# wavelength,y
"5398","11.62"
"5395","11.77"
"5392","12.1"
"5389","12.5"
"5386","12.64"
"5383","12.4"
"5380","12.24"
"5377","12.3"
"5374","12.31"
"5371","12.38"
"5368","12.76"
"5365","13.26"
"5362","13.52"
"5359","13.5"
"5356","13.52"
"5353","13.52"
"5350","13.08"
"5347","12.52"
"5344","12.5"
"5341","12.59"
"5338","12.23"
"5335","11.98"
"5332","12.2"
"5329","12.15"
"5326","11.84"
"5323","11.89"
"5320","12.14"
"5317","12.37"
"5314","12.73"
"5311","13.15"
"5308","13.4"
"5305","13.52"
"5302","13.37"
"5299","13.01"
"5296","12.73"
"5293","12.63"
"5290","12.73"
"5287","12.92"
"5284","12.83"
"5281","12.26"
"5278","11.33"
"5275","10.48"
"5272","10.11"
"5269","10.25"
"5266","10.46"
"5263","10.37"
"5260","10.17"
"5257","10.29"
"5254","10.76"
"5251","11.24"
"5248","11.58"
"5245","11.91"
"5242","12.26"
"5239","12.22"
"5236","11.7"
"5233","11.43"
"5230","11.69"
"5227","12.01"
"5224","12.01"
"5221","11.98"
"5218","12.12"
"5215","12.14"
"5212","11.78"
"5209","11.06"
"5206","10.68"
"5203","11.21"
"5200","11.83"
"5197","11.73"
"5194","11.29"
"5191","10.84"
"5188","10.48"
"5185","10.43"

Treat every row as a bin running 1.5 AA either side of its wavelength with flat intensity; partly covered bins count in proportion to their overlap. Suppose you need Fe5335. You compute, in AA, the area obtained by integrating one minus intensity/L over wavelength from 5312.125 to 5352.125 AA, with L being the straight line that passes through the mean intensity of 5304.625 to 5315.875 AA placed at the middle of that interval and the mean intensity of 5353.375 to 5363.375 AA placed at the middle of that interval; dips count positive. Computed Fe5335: 2.9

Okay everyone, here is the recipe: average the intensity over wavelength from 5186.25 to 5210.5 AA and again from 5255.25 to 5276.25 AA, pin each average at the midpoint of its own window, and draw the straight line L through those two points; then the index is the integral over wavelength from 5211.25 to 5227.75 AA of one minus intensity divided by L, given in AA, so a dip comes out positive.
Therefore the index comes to -1.7 AA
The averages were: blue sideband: 11.1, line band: 12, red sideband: 10.3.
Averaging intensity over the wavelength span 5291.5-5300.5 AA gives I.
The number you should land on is 12.8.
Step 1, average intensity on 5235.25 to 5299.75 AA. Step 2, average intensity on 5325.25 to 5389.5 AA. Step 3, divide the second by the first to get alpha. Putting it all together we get 1.10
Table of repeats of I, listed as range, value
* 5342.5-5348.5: 12.5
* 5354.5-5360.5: 13.5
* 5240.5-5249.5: 11.9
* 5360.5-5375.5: 12.8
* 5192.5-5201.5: 11.6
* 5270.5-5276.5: 10.3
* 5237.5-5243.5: 12.2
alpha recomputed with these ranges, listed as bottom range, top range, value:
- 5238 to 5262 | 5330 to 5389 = 1.13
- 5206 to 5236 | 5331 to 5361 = 1.09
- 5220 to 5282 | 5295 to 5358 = 1.13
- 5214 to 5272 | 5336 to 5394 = 1.12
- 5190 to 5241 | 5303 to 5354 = 1.08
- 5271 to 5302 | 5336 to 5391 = 1.05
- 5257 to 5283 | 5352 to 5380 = 1.21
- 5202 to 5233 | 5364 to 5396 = 1.06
